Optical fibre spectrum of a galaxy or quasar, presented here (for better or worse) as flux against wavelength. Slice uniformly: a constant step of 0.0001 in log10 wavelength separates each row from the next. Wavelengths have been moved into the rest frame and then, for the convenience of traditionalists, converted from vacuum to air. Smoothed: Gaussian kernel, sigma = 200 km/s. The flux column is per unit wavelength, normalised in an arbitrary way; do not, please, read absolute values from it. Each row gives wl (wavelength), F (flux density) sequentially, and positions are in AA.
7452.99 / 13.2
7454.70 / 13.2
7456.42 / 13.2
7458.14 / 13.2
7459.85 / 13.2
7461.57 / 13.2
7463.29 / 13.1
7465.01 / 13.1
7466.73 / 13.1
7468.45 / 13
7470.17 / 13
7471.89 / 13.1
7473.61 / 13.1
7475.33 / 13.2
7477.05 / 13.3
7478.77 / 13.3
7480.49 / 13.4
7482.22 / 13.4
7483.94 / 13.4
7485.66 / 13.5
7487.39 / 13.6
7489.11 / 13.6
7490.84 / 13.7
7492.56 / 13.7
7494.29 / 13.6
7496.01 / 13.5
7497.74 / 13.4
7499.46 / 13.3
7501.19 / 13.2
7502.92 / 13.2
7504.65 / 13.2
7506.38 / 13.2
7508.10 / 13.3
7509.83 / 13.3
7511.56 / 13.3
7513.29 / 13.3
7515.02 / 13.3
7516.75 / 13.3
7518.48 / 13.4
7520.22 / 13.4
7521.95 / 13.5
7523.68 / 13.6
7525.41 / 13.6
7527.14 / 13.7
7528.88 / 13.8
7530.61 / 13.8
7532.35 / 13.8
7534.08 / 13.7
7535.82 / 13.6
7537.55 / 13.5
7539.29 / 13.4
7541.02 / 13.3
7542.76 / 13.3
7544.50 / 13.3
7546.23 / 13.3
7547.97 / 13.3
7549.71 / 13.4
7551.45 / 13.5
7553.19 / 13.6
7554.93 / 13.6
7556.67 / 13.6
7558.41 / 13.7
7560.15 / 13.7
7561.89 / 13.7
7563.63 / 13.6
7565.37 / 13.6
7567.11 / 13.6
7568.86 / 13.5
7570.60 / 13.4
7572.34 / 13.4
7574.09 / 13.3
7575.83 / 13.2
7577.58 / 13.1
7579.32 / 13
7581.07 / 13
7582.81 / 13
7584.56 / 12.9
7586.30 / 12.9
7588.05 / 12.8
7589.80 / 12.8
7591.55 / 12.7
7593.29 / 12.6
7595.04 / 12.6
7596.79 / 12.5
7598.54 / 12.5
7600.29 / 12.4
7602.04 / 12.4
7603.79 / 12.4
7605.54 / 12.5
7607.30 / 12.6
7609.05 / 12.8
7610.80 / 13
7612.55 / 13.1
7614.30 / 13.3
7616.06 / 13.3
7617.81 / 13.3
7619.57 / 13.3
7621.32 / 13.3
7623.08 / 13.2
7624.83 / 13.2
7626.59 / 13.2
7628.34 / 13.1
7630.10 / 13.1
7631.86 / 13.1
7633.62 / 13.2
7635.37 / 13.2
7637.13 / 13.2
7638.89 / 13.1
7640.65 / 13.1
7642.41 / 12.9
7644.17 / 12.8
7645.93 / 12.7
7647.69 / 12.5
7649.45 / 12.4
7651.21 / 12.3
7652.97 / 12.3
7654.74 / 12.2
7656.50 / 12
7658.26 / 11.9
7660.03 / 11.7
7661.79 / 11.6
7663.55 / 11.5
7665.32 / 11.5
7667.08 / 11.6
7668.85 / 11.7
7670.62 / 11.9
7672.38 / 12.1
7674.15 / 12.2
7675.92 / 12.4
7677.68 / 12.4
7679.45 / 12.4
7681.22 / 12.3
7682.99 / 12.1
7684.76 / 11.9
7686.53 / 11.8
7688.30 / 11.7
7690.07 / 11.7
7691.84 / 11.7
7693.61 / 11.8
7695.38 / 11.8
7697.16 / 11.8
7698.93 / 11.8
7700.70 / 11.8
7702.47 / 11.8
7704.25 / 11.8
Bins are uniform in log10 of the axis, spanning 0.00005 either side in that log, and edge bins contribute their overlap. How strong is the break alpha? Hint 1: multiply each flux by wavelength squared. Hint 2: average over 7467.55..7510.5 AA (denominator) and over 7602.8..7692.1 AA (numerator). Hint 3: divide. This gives 1.0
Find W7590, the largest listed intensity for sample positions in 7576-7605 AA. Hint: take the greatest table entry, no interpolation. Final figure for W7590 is 13.1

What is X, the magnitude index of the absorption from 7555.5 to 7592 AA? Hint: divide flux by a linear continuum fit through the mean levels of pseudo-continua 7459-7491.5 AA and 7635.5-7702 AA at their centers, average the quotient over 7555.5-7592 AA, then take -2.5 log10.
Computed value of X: -0.05 mag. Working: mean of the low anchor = 13.3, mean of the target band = 13.3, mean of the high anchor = 12.1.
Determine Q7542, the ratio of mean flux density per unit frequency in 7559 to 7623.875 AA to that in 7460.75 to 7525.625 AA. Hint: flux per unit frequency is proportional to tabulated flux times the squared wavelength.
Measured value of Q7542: 1.0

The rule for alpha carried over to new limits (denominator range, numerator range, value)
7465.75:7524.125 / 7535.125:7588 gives 1.02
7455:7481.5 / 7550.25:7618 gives 1.03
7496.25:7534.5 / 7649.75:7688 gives 0.93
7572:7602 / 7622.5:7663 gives 1.00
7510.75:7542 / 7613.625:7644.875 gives 1.00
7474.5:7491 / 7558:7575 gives 1.03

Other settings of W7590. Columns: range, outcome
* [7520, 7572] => 13.8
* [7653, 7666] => 12.2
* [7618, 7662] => 13.3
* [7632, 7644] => 13.2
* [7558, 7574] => 13.7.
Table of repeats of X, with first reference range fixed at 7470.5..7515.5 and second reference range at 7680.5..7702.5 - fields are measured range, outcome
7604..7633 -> -0.06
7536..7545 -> -0.03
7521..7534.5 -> -0.05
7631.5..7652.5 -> -0.06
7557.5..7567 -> -0.07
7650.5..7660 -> 0.00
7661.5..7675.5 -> 0.02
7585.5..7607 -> 0.00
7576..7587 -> -0.03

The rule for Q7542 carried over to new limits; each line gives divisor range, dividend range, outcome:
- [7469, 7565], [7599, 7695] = 0.96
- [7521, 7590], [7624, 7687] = 0.95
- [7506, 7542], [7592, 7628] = 0.98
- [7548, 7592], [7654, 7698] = 0.92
